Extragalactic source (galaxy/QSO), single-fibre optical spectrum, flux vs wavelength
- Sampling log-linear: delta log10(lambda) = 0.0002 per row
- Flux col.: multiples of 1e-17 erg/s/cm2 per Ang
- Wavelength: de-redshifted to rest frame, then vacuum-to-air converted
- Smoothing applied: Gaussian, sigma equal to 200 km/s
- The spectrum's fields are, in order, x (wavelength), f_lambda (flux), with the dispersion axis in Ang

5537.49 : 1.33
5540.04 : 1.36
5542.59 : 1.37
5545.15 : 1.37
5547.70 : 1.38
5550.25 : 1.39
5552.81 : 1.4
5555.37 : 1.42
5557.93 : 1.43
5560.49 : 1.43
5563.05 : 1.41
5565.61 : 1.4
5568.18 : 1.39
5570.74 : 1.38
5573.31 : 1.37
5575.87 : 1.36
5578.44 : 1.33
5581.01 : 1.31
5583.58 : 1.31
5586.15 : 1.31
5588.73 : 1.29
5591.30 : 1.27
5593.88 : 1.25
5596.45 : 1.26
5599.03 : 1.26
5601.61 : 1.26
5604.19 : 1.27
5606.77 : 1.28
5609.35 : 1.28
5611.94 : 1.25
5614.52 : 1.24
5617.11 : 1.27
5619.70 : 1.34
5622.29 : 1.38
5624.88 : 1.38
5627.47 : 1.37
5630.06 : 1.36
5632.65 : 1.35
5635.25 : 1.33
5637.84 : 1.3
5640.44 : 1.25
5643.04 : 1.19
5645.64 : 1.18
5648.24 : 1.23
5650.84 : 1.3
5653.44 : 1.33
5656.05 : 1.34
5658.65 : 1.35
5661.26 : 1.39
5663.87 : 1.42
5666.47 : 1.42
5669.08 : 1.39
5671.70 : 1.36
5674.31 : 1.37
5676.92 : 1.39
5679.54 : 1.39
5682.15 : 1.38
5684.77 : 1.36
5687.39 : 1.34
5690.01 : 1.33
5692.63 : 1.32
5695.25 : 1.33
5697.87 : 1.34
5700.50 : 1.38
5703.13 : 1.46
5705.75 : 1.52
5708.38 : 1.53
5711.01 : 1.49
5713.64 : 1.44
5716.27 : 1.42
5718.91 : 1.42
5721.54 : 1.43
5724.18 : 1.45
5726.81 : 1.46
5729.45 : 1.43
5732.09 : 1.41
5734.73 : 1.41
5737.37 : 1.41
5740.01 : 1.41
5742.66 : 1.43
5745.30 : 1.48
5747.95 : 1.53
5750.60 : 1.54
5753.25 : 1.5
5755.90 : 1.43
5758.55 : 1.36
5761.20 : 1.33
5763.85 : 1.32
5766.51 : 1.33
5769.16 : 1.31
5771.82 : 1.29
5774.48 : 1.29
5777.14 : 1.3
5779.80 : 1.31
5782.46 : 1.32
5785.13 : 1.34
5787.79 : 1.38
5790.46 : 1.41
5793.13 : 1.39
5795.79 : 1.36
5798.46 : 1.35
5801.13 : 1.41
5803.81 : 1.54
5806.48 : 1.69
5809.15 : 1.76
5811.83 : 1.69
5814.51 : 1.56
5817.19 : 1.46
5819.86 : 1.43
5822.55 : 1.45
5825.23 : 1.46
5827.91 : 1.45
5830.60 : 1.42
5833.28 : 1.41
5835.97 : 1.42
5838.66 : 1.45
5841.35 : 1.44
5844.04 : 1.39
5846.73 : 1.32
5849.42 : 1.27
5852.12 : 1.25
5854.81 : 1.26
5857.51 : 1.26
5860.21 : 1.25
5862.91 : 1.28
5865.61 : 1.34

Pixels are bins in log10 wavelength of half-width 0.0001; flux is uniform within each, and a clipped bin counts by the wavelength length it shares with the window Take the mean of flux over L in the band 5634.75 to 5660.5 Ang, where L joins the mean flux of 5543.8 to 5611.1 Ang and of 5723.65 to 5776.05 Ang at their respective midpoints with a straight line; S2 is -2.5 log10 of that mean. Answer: 0.07 mag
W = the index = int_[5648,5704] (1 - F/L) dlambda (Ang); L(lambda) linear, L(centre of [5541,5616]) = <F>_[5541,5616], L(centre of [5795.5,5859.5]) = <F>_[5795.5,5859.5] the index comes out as 0.5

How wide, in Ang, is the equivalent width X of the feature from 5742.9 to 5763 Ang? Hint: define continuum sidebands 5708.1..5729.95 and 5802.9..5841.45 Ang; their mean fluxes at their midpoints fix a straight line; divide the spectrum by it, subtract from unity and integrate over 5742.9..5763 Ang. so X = 0.3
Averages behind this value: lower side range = 1.45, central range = 1.45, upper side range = 1.51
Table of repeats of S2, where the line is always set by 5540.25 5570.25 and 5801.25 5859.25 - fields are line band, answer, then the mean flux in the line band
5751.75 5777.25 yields 0.06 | 1.35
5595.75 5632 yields 0.08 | 1.3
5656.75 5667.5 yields 0.02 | 1.39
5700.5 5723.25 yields -0.03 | 1.46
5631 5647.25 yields 0.12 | 1.27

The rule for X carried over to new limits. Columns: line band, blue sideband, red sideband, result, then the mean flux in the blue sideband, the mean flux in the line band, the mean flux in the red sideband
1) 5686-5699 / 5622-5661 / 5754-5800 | -0.09 Ang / 1.31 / 1.33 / 1.34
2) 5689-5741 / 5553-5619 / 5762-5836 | -1.39 Ang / 1.32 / 1.42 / 1.42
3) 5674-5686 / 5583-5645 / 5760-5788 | -0.70 Ang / 1.29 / 1.38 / 1.32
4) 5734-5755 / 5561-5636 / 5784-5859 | -1.10 Ang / 1.32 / 1.46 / 1.43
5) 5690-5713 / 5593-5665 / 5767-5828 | -1.01 Ang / 1.3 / 1.42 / 1.43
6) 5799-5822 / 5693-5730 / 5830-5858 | -3.03 Ang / 1.43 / 1.56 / 1.35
